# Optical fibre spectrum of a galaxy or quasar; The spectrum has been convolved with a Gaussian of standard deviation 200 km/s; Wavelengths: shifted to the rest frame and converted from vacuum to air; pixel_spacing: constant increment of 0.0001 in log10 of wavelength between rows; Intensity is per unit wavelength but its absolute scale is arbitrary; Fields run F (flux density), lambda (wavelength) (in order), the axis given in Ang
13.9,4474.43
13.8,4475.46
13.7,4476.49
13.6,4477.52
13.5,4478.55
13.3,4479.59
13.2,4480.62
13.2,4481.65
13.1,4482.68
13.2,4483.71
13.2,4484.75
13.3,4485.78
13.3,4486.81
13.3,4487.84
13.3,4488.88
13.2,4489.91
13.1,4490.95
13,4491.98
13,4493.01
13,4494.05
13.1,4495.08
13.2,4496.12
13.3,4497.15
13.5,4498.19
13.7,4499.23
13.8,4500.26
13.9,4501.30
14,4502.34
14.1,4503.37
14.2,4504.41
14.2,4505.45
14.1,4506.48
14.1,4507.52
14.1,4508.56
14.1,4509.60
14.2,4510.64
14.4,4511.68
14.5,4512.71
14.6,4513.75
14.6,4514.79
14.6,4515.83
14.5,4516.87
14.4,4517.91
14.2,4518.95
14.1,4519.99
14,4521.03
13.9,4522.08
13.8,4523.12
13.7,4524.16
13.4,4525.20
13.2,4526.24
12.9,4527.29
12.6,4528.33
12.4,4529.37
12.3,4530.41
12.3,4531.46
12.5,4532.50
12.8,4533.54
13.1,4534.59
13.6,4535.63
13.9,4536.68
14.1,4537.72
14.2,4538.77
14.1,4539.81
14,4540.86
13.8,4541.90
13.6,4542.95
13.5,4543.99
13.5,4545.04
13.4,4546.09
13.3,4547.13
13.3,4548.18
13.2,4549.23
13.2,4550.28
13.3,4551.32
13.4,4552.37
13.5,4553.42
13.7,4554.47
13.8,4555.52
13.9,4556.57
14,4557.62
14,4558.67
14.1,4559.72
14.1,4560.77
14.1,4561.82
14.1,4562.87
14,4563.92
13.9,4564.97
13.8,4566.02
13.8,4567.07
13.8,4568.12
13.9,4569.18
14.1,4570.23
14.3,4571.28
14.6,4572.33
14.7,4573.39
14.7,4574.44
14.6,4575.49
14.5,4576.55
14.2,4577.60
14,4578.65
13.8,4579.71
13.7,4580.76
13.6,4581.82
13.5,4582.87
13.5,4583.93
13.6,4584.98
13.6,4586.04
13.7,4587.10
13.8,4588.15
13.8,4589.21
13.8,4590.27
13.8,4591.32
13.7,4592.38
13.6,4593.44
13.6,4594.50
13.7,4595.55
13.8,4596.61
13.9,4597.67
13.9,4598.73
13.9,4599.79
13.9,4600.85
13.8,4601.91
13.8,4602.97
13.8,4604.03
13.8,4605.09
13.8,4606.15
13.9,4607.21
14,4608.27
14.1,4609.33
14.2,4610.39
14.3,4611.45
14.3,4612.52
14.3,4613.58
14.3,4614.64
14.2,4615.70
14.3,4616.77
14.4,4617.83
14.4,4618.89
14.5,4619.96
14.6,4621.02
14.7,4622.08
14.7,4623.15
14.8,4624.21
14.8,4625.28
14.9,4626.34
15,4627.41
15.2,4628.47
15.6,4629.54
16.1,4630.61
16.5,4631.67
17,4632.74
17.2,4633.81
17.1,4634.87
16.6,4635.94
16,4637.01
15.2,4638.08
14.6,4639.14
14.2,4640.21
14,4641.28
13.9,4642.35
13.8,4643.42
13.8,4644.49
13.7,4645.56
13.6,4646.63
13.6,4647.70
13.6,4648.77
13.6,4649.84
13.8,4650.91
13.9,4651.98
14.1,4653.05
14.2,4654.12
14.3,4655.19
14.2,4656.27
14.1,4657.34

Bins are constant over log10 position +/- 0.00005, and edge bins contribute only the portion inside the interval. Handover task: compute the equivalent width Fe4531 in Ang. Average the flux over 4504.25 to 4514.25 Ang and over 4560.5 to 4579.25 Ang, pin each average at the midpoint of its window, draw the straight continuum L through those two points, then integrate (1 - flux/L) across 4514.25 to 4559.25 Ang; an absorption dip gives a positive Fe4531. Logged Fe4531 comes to 2.1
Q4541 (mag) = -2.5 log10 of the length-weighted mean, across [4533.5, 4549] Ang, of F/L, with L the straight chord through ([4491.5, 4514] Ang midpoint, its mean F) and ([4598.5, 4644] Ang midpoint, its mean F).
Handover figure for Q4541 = 0.04 mag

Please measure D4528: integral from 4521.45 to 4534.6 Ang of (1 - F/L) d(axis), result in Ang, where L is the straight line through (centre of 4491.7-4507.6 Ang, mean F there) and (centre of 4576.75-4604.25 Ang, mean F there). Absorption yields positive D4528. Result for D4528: 0.7 Ang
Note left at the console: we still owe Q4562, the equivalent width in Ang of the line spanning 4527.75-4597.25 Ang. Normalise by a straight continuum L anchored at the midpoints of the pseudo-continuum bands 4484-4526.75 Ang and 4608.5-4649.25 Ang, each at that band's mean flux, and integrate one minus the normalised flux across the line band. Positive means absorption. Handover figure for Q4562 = 2.7 Ang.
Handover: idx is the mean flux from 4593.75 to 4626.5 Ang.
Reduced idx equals 14.2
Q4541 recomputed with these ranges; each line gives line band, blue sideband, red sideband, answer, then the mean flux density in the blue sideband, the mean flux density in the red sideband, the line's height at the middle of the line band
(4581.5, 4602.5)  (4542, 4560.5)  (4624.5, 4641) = 0.07 mag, 13.6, 15.7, 14.6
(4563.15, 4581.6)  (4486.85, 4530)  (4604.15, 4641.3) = 0.02 mag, 13.7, 14.9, 14.4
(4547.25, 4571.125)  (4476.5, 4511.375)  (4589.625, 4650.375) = 0.02 mag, 13.5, 14.5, 14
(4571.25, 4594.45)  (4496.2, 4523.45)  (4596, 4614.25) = 0.00 mag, 14.1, 14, 14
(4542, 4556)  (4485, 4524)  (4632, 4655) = 0.05 mag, 13.8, 14.7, 14.1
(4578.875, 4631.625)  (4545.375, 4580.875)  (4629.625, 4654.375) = 0.02 mag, 13.9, 14.8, 14.4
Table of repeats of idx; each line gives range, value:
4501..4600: 13.8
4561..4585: 14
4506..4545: 13.7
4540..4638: 14.2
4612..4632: 14.8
